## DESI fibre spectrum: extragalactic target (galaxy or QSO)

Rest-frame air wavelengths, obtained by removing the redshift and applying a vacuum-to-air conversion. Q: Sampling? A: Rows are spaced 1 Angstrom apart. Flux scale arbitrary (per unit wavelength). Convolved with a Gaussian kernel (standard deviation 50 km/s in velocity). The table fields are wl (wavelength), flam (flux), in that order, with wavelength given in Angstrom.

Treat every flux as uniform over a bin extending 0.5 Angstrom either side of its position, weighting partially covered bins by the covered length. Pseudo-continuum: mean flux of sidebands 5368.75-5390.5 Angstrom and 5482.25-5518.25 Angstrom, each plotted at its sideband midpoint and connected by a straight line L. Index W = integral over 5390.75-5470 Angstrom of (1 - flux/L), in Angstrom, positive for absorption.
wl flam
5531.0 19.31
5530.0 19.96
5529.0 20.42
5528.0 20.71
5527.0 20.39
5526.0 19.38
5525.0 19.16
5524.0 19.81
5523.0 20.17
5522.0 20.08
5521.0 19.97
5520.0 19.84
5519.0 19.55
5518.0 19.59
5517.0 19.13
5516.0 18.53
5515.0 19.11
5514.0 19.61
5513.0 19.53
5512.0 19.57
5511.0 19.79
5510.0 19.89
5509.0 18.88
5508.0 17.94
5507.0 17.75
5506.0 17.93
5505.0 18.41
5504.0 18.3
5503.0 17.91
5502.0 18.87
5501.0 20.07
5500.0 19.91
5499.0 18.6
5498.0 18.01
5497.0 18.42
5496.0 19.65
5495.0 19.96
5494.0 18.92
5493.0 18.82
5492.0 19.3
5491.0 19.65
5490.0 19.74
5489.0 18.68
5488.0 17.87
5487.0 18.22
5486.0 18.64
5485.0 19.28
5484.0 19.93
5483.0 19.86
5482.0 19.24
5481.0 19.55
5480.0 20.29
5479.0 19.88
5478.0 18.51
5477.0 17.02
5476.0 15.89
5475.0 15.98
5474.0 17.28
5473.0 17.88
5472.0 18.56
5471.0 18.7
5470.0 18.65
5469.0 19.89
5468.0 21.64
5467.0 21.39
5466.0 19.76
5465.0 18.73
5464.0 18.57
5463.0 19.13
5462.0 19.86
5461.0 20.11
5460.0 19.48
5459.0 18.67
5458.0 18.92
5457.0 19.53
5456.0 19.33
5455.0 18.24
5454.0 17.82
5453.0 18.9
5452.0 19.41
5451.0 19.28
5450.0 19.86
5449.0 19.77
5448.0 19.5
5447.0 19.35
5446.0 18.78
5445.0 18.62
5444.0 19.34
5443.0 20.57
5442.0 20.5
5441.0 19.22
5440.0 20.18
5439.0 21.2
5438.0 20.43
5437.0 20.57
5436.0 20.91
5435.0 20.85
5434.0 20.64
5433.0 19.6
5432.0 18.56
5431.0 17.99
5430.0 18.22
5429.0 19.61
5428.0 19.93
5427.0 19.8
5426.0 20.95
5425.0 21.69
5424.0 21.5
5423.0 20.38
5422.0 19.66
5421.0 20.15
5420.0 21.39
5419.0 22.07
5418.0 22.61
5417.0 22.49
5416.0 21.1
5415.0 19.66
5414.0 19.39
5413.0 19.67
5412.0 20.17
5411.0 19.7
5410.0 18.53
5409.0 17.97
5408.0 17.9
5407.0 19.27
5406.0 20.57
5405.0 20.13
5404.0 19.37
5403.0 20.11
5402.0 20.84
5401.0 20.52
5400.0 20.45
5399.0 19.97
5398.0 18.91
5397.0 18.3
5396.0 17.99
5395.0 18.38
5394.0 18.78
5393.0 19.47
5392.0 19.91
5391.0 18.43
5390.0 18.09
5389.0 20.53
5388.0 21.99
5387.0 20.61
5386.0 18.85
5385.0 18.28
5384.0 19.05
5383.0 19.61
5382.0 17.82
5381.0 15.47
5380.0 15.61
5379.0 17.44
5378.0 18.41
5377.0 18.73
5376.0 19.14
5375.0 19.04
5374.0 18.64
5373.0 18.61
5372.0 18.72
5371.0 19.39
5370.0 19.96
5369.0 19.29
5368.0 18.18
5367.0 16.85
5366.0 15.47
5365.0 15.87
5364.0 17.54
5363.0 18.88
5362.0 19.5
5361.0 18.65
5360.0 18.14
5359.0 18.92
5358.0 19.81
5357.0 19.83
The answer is -3.71 Angstrom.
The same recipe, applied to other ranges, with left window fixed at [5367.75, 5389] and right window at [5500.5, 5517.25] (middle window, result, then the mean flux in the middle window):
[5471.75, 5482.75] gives 0.4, 18.2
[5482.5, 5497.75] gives -0.2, 19.1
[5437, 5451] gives -0.7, 19.8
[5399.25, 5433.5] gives -2.3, 20.1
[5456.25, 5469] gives -0.5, 19.7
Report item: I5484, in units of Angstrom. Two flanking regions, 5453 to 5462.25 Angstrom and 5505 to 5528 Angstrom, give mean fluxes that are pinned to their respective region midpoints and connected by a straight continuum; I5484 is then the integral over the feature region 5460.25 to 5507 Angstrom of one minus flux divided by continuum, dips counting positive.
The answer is 0.6 Angstrom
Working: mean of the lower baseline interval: 19.1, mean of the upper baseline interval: 19.4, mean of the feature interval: 18.9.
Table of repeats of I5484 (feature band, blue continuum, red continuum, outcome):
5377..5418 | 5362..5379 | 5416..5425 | 1.3 Angstrom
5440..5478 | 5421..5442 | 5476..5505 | 1.1 Angstrom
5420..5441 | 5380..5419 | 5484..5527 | -0.8 Angstrom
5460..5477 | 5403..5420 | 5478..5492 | 0.5 Angstrom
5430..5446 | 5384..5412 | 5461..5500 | -0.5 Angstrom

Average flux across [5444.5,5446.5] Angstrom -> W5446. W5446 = 18.7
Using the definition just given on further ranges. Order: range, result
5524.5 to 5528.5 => 19.9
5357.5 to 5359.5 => 19.4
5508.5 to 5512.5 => 19.5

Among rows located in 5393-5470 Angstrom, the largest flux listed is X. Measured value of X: 22.61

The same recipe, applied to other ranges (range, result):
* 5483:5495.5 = 19.96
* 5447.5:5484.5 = 21.64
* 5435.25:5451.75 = 21.2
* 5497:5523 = 20.17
